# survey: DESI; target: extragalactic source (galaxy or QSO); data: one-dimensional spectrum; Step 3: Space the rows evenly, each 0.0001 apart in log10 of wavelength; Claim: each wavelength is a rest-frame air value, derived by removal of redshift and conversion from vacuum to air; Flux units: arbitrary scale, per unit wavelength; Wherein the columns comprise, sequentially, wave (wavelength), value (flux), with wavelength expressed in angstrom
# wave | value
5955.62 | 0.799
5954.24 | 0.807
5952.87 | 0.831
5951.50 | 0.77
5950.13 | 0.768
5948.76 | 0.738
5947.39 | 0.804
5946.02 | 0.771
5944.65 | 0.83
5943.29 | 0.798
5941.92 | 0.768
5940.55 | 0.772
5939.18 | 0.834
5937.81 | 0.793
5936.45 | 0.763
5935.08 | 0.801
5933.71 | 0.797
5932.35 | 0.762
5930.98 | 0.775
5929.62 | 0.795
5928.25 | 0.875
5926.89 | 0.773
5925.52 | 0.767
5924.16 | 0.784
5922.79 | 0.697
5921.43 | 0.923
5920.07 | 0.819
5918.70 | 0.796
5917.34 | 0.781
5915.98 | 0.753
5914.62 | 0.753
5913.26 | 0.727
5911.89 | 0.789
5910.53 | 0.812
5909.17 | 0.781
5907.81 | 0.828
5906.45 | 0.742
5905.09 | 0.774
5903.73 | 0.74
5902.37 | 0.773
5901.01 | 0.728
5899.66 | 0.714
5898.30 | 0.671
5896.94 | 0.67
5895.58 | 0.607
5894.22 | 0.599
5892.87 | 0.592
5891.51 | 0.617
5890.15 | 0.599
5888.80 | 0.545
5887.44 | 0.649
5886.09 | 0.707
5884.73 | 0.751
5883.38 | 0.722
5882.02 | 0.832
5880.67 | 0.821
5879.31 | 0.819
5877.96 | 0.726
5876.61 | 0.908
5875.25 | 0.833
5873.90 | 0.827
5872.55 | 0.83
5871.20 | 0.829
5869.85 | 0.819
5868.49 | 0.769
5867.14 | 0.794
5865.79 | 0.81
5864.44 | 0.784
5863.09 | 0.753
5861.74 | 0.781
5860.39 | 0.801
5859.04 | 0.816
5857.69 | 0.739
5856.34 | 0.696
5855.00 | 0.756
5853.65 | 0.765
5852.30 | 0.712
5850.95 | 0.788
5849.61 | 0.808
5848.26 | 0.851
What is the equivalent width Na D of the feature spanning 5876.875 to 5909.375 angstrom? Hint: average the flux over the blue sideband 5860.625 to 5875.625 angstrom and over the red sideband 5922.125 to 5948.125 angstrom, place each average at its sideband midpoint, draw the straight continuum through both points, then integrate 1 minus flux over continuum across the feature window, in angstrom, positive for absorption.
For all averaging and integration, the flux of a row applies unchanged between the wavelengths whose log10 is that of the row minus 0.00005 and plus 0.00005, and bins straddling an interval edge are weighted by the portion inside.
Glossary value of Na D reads 3.5 angstrom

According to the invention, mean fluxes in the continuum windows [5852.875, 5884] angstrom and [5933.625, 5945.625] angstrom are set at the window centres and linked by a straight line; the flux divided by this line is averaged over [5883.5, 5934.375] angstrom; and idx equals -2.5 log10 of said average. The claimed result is 0.08 mag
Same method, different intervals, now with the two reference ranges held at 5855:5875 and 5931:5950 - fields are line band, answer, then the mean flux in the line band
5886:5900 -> 0.25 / 0.629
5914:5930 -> -0.01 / 0.793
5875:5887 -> 0.00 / 0.787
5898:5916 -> 0.04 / 0.758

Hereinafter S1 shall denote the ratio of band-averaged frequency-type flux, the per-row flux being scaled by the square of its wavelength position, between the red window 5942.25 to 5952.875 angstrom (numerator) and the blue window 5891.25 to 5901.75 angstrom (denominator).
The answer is 1.23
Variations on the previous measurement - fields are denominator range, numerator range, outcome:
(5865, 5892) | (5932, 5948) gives 1.06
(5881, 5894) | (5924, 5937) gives 1.20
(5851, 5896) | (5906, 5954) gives 1.08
